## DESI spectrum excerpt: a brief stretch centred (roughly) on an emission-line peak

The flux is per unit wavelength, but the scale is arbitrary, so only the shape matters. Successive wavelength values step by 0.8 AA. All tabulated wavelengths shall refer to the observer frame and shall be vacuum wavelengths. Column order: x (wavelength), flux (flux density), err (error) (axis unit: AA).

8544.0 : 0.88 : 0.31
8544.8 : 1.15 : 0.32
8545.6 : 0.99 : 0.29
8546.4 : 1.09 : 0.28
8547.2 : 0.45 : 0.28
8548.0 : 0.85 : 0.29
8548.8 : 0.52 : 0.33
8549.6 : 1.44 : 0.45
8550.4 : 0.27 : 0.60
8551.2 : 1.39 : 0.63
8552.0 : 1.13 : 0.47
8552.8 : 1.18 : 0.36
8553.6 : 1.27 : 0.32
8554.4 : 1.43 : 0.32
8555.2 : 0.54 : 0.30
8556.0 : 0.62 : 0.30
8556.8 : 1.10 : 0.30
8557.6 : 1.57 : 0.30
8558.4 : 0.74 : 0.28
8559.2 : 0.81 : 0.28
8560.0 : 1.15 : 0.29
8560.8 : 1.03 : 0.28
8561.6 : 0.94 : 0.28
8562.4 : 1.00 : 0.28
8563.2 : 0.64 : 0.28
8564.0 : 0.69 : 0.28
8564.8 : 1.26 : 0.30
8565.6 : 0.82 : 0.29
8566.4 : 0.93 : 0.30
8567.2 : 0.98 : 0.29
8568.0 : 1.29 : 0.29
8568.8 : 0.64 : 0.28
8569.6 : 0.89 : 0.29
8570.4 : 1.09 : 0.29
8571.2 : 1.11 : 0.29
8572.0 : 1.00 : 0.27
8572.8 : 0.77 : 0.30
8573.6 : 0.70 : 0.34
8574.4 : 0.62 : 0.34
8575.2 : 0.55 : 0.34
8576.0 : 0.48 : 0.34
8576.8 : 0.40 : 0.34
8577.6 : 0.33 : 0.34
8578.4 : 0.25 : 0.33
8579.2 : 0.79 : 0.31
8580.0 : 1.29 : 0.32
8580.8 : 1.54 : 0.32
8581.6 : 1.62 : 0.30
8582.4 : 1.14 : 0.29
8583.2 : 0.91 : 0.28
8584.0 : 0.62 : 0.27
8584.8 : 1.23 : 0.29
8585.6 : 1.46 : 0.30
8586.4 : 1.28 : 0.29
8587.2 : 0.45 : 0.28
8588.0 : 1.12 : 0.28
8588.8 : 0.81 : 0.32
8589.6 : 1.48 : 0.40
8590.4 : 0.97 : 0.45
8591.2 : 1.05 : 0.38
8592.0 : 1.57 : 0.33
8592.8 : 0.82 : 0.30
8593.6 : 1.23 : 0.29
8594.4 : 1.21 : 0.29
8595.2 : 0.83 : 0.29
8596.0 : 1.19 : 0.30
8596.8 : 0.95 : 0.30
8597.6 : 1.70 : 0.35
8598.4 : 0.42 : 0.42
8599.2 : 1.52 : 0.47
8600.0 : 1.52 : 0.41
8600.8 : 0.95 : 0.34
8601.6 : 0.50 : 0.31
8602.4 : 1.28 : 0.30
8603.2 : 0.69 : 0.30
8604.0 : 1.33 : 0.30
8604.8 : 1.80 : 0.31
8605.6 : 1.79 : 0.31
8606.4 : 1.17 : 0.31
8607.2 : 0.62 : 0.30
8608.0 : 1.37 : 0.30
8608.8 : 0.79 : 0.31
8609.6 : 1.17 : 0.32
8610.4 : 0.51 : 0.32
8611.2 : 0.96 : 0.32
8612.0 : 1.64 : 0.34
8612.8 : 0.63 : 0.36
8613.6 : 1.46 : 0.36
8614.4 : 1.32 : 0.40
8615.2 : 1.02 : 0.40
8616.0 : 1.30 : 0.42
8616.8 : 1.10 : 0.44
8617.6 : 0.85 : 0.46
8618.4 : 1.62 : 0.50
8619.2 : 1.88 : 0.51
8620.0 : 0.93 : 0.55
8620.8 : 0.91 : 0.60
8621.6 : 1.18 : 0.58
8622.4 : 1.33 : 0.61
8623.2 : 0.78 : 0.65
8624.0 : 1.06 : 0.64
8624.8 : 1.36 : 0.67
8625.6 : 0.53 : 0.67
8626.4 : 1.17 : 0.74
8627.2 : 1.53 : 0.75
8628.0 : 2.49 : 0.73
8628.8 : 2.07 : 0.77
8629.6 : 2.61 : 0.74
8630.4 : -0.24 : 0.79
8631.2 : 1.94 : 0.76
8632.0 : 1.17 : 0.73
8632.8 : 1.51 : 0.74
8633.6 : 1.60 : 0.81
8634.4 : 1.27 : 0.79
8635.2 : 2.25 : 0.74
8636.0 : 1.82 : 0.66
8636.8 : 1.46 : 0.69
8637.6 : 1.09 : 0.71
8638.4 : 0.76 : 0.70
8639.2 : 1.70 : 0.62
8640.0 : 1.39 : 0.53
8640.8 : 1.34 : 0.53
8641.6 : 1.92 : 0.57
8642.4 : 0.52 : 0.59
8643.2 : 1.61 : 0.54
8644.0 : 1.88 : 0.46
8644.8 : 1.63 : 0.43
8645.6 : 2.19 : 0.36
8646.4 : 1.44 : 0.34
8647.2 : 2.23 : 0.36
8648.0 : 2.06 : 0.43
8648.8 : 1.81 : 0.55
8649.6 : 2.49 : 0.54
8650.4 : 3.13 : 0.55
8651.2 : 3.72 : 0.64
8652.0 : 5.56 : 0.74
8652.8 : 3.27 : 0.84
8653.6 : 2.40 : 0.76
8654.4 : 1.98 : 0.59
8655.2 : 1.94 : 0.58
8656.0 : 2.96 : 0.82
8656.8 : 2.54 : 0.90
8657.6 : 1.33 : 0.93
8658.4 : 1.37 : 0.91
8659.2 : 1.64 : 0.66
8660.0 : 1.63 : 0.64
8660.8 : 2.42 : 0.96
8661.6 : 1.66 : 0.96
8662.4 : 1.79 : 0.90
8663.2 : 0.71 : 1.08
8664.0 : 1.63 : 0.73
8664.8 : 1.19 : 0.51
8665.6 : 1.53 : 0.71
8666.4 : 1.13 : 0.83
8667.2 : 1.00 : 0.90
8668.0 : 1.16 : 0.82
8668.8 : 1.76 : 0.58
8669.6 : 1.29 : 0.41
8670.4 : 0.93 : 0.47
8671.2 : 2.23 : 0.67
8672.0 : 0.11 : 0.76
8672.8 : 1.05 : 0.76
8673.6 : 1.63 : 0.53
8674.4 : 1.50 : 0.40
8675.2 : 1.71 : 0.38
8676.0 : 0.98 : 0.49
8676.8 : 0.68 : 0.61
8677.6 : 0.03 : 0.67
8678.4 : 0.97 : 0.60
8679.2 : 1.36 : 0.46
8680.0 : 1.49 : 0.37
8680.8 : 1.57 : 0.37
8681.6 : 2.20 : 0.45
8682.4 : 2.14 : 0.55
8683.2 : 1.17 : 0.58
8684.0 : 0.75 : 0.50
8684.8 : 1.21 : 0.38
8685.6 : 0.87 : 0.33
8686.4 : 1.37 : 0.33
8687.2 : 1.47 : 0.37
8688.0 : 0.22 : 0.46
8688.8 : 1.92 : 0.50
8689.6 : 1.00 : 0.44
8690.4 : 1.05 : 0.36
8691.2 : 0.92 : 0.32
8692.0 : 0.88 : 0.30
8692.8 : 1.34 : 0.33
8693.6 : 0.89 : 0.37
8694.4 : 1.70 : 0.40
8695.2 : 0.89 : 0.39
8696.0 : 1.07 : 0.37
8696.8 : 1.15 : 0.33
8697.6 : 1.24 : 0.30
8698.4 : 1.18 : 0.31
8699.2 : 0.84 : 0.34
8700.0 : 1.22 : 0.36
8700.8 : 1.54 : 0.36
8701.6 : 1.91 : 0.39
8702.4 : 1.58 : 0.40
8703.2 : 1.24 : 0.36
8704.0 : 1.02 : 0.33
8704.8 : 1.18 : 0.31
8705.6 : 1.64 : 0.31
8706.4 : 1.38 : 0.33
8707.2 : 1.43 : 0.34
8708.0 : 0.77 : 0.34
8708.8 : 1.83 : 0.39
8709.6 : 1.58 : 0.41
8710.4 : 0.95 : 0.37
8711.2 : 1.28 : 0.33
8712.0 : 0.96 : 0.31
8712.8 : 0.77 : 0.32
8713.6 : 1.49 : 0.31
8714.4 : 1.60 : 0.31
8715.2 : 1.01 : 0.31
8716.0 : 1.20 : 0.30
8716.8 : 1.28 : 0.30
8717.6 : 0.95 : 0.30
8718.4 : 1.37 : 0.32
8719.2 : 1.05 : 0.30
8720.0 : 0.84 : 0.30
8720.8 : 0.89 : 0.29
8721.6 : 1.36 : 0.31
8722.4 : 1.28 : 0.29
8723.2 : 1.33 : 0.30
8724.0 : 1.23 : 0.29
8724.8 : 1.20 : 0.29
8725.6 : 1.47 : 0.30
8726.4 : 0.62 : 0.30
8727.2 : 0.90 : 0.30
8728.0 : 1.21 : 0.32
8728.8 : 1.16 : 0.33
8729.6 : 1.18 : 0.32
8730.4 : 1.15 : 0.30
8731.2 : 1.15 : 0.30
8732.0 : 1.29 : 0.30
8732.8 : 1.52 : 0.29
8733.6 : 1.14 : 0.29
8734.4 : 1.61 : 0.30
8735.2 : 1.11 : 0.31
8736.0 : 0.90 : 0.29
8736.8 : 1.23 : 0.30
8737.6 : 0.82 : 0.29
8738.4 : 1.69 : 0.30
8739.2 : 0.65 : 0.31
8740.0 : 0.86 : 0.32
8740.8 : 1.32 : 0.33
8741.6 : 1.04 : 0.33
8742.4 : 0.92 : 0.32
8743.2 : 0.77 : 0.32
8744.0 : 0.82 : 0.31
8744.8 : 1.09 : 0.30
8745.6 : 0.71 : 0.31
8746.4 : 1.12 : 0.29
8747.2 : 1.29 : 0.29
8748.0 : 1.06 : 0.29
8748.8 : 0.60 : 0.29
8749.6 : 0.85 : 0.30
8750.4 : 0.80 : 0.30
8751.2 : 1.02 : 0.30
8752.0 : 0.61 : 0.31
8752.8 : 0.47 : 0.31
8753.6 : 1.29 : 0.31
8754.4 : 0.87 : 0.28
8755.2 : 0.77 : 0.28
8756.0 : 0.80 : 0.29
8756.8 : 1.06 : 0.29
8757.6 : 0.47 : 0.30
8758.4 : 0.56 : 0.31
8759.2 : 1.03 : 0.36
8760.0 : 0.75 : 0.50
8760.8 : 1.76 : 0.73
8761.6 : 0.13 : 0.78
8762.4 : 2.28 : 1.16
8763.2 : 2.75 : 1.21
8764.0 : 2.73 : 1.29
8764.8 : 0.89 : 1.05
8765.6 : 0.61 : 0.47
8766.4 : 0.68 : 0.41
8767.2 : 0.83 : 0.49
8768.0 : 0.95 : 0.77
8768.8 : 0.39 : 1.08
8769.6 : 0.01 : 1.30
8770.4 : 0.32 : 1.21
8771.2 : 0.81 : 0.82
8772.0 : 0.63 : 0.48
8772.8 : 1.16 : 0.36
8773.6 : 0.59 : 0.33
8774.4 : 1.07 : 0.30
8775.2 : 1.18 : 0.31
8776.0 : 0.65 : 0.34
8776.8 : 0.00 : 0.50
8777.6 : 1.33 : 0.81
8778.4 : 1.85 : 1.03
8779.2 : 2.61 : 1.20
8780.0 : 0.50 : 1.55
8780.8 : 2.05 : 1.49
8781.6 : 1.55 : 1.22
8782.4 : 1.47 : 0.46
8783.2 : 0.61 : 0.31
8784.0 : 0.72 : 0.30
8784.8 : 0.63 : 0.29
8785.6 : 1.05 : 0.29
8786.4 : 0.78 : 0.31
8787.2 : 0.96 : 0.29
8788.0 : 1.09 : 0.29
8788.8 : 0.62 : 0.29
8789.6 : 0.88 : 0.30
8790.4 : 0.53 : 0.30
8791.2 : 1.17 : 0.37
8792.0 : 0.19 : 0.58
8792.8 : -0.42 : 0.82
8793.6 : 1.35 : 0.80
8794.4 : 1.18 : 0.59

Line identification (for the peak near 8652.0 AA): Hbeta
